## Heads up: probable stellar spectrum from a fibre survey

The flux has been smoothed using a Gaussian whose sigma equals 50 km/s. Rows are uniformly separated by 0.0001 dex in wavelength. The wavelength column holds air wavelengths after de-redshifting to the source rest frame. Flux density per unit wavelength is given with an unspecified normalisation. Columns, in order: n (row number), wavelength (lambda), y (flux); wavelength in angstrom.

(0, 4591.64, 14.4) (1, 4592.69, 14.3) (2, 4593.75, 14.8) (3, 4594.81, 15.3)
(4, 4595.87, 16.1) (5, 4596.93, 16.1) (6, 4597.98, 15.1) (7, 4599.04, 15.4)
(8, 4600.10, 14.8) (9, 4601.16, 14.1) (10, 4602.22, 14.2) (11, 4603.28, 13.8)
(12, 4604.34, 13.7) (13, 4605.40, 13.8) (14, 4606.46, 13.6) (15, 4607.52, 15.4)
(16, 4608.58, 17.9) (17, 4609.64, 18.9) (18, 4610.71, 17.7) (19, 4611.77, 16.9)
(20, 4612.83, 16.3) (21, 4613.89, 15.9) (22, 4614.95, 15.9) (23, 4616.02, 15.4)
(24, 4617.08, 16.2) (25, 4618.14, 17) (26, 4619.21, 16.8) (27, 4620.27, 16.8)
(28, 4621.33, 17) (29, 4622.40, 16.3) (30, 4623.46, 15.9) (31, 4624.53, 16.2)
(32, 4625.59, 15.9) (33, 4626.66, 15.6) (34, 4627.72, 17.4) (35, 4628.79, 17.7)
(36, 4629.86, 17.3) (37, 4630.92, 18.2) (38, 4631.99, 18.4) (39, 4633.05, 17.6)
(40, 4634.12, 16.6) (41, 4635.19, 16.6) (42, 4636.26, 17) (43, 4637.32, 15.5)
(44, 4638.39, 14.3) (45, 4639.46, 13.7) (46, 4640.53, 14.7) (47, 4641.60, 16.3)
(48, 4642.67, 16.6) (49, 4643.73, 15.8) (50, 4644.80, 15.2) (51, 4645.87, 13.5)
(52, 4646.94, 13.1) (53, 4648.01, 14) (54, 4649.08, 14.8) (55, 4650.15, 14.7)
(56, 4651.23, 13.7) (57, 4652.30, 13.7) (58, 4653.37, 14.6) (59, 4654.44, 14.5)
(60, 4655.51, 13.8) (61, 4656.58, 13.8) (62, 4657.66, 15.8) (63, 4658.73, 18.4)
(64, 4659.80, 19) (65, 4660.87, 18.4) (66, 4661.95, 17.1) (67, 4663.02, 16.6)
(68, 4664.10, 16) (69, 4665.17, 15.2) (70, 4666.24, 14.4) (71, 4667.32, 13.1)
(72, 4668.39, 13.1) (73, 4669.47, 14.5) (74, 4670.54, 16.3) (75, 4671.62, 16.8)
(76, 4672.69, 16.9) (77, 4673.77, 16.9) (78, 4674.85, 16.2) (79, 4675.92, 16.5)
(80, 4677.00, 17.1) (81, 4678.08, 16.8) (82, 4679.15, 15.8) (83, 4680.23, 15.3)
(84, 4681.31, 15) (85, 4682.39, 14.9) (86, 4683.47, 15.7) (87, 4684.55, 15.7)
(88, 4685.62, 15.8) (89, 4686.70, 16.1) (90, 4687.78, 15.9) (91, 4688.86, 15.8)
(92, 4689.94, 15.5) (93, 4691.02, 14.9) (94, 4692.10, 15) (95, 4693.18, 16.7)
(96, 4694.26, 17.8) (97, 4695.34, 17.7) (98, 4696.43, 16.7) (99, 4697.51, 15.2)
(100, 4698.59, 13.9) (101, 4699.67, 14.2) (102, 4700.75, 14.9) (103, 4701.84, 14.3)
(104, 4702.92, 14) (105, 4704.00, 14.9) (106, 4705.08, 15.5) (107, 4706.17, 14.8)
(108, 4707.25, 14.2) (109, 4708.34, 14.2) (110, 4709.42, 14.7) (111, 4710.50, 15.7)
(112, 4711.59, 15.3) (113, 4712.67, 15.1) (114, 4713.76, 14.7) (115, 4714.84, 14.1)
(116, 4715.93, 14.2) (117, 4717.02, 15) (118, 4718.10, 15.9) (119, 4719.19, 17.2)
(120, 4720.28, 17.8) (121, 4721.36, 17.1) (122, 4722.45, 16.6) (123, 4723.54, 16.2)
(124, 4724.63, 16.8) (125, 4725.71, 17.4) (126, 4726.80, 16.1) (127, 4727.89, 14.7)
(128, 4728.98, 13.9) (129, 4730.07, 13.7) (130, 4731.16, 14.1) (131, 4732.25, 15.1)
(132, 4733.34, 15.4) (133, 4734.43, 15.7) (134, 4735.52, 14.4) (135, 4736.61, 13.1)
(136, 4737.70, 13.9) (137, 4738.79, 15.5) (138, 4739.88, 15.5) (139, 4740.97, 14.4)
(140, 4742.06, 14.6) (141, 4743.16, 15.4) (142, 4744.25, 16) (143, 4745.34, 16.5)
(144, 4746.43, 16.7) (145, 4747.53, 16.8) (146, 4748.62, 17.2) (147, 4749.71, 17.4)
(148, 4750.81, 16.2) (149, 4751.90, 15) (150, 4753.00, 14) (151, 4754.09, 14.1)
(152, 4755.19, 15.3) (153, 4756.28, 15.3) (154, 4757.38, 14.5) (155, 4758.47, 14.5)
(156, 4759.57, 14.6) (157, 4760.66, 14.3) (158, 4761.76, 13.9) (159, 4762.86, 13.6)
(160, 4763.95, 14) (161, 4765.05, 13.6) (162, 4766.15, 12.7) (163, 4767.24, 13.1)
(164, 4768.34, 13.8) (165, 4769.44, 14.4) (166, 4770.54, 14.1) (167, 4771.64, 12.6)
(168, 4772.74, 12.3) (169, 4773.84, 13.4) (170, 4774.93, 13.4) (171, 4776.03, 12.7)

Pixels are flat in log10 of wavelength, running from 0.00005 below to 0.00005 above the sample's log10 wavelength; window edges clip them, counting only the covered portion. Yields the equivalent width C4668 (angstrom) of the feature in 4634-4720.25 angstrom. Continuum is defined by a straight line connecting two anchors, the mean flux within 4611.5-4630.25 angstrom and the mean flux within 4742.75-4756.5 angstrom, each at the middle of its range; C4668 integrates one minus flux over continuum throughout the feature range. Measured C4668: 4.1 angstrom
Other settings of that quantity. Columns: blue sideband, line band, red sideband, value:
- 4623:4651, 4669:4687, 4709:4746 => -0.5 angstrom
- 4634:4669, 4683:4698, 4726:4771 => -1.0 angstrom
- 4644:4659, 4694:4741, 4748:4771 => -2.3 angstrom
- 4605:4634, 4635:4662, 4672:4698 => 1.8 angstrom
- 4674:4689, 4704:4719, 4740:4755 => 0.8 angstrom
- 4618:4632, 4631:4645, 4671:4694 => 0.4 angstrom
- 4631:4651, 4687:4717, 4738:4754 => 0.9 angstrom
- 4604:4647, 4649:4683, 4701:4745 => 0.3 angstrom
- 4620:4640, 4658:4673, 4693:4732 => -0.1 angstrom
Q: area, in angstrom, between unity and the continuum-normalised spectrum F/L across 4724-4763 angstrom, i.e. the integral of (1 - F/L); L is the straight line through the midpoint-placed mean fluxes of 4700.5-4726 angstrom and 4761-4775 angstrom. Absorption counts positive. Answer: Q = -2.3 angstrom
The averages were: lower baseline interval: 15.4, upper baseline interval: 13.5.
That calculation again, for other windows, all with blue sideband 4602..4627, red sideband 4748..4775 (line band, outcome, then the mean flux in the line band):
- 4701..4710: 0.2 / 14.6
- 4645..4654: 0.9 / 14.1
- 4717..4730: -1.3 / 16.2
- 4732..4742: -0.1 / 14.8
